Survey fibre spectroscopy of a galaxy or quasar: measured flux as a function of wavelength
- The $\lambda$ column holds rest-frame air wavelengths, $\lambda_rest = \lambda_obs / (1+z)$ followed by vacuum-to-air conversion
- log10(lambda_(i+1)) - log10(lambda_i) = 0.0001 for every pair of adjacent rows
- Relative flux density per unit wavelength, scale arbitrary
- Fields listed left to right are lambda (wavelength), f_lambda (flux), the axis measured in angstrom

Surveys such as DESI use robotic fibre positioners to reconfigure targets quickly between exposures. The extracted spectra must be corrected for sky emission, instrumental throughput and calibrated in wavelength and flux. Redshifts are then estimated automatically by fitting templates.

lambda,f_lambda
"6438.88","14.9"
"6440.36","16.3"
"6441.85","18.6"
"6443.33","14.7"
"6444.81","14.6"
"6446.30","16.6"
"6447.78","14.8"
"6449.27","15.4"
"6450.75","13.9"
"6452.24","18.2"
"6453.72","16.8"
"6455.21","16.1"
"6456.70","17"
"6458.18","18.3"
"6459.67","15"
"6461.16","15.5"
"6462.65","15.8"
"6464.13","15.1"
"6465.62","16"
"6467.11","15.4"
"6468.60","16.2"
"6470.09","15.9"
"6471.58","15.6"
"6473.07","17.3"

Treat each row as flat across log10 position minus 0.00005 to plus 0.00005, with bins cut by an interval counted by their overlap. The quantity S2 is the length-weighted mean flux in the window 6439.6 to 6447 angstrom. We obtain 16.1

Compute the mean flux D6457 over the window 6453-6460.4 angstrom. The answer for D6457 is 16.6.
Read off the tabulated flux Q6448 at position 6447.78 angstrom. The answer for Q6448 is 14.8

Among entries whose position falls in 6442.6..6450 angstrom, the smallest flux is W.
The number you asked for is 14.6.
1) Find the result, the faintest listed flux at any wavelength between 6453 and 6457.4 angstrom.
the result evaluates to 16.1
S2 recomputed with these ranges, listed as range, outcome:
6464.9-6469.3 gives 15.9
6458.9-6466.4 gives 15.5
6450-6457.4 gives 16.4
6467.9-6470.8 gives 16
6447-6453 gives 15.6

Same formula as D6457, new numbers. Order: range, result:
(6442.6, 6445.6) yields 14.7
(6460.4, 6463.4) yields 15.7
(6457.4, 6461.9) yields 16.3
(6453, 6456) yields 16.4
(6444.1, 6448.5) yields 15.3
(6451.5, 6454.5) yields 17.5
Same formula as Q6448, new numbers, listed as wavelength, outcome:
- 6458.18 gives 18.3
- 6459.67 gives 15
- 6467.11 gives 15.4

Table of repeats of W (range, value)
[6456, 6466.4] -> 15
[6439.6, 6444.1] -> 14.7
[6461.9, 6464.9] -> 15.1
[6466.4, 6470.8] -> 15.4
